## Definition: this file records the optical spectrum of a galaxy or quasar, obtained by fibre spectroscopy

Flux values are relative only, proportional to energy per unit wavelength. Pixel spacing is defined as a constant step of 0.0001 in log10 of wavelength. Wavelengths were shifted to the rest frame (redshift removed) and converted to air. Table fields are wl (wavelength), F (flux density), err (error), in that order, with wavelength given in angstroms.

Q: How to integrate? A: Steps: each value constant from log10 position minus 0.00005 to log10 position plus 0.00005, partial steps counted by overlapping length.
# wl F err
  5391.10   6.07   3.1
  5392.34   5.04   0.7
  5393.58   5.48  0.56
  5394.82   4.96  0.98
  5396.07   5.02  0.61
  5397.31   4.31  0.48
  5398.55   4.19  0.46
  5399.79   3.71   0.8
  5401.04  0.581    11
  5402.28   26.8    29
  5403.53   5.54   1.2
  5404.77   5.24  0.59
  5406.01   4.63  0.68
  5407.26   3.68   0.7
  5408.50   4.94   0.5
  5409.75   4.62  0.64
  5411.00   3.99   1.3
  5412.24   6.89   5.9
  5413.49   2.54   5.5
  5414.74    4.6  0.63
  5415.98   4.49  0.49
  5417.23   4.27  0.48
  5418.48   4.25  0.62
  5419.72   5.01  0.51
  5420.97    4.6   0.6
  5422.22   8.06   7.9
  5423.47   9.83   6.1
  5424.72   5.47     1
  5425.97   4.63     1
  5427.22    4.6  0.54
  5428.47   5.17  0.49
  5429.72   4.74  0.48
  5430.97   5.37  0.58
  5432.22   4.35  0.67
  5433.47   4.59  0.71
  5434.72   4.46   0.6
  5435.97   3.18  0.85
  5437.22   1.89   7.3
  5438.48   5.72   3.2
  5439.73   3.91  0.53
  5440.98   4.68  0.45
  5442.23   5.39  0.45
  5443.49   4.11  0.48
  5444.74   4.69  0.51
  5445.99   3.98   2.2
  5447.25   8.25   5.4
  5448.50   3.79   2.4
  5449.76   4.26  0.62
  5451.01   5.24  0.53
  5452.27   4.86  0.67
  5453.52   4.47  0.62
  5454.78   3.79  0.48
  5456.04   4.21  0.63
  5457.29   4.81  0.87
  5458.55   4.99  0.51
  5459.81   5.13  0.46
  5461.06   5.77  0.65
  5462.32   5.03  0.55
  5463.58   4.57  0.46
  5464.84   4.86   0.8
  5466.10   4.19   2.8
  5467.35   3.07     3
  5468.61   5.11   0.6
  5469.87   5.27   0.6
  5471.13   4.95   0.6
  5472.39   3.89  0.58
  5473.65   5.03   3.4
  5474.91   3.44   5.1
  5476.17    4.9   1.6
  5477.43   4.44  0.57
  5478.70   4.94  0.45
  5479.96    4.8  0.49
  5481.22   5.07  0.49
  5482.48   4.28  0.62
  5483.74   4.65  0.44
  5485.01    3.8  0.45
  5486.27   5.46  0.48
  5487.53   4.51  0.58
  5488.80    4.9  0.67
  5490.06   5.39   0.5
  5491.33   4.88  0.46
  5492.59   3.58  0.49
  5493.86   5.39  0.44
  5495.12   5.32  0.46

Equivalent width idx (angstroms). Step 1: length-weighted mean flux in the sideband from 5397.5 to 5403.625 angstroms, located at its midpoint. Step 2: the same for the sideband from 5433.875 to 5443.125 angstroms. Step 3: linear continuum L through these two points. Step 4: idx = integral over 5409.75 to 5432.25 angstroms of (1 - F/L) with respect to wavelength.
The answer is 2.8 angstroms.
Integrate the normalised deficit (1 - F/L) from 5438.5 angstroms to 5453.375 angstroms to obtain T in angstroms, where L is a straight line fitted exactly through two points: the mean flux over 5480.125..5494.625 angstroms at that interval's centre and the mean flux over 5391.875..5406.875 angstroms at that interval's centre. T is 1.6 angstroms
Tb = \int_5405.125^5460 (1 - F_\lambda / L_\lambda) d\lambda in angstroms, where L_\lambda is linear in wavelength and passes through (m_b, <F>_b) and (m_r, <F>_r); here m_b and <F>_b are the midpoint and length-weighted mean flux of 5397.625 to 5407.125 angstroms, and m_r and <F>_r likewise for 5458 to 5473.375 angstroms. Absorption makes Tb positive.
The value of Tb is 9.96 angstroms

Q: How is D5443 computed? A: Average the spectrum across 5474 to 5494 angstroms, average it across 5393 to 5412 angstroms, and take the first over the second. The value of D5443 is 0.8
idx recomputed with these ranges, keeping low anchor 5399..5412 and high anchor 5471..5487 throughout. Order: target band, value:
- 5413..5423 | 2.0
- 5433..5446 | 3.0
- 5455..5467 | 0.6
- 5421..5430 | -0.2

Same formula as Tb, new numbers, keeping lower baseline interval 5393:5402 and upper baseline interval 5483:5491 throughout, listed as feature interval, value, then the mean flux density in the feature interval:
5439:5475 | 0.86 angstroms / 4.7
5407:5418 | 0.91 angstroms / 4.47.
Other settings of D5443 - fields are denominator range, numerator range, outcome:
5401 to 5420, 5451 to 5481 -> 0.78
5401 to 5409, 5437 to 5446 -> 0.56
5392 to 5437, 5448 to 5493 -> 0.86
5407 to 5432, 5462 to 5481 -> 0.90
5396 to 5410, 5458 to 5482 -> 0.76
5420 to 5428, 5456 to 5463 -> 0.83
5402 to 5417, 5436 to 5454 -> 0.77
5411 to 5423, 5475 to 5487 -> 0.93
